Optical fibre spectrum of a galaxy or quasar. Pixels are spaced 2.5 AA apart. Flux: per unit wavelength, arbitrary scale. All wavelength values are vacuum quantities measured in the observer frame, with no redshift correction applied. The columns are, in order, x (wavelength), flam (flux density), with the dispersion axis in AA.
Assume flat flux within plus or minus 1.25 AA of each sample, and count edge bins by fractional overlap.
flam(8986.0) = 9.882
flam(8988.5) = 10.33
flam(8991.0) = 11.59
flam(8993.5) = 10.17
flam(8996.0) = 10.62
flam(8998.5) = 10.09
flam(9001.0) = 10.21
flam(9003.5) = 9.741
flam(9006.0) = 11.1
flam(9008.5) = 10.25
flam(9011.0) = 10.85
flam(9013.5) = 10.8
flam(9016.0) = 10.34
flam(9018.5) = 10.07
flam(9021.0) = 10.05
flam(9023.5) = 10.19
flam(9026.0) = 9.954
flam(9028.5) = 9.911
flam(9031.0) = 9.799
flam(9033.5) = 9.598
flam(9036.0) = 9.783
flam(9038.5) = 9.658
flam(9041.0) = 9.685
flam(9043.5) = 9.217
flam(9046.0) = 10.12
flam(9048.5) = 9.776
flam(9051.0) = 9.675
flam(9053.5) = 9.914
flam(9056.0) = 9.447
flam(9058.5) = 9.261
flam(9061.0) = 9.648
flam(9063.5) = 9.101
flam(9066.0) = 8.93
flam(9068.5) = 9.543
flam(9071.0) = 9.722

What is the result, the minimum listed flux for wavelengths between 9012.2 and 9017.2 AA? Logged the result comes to 10.34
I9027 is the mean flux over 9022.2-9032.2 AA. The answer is 9.96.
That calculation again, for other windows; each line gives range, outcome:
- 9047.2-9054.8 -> 9.79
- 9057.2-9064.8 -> 9.33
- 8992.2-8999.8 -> 10.3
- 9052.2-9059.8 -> 9.54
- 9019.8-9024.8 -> 10.1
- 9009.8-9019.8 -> 10.5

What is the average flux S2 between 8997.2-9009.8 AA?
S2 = 10.3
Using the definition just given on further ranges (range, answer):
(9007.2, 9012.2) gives 10.6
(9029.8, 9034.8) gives 9.7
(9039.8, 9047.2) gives 9.67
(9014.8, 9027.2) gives 10.1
